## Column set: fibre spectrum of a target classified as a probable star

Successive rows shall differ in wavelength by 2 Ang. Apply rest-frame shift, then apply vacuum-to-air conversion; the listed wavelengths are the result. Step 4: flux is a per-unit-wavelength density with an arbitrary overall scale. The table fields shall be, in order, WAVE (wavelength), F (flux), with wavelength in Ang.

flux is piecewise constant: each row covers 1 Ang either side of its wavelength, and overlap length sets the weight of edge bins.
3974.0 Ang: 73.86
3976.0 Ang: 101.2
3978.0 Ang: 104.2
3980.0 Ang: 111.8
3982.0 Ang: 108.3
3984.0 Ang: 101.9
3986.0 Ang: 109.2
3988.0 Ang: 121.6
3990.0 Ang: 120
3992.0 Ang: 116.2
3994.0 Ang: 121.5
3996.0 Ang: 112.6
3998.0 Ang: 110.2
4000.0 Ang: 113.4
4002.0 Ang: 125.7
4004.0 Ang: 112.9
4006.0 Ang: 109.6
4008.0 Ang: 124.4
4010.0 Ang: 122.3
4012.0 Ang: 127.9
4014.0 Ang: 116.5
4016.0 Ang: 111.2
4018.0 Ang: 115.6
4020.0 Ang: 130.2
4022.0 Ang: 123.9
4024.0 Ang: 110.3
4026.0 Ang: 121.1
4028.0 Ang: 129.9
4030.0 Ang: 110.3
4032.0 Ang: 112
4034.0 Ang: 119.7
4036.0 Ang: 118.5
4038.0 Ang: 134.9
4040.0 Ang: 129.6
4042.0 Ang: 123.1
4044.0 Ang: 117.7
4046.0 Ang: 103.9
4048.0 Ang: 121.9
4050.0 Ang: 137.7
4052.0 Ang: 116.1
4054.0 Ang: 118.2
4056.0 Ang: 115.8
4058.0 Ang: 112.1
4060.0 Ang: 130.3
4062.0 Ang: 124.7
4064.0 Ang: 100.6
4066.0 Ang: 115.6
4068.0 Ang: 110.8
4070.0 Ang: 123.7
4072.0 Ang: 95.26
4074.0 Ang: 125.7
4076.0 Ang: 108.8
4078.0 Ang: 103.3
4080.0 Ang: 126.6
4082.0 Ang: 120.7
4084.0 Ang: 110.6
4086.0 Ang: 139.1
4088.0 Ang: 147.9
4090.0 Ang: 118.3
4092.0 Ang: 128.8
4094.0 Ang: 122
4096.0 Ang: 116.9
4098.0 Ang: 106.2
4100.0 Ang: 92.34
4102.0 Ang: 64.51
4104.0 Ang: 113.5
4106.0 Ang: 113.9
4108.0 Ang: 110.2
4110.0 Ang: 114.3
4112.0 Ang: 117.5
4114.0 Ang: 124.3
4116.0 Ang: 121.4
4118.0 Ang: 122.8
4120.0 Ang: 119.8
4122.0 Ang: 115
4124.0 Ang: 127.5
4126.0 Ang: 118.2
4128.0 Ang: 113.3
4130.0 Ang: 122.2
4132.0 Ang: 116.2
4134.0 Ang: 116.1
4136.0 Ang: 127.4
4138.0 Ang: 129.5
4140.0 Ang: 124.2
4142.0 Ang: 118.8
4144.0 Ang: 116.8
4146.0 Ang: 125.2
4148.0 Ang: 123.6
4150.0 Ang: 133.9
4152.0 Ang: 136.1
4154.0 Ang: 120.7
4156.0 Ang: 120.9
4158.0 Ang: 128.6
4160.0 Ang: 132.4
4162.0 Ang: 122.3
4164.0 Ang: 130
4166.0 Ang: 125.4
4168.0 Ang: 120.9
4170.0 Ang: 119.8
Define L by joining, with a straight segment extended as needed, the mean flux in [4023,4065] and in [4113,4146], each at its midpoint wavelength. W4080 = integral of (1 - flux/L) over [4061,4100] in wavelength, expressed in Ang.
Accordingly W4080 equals 0.8 Ang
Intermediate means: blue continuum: 119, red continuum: 121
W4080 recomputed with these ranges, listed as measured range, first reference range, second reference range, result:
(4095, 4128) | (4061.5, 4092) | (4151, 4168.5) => 2.55 Ang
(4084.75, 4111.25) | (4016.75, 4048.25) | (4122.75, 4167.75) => 1.70 Ang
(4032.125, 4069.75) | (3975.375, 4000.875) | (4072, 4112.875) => -1.97 Ang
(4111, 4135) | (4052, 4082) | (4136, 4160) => 0.58 Ang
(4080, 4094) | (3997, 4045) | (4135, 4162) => -0.48 Ang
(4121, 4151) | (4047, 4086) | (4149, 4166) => 0.86 Ang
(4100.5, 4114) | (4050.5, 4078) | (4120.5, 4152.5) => 1.47 Ang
